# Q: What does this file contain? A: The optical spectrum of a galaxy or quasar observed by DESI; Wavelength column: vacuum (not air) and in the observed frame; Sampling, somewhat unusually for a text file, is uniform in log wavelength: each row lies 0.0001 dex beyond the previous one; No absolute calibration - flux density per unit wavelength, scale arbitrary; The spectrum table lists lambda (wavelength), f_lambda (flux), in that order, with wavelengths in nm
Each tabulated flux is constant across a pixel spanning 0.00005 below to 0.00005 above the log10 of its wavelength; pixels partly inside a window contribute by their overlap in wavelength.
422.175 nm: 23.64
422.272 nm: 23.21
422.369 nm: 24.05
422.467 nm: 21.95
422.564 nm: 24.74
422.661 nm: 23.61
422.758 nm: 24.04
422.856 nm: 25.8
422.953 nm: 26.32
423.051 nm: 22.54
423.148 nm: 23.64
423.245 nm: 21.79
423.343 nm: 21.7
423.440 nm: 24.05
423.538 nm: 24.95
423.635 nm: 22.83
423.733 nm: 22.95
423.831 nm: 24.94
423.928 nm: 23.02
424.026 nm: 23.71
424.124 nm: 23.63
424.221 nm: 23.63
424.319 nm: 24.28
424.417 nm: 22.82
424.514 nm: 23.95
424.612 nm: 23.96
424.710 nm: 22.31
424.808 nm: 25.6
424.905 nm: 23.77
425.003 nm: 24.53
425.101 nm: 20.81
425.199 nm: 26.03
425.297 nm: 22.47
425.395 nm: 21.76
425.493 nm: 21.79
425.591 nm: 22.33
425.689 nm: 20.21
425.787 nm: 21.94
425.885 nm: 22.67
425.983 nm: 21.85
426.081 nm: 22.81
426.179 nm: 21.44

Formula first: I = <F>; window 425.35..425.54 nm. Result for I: 21.8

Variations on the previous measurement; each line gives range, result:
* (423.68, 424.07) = 23.6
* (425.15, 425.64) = 22.9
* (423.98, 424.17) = 23.6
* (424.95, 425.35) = 23.4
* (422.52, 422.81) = 24.1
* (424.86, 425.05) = 24.1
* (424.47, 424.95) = 23.9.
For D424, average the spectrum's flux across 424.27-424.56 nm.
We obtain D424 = 23.7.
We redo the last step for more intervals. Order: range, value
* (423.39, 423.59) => 24.5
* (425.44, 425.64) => 22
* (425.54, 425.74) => 21.3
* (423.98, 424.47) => 23.6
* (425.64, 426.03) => 21.7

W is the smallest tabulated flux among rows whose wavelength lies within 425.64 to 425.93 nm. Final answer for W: 20.21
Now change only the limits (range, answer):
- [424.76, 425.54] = 20.81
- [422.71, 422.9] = 24.04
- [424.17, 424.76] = 22.31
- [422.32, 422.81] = 21.95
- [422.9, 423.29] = 21.79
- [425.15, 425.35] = 22.47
